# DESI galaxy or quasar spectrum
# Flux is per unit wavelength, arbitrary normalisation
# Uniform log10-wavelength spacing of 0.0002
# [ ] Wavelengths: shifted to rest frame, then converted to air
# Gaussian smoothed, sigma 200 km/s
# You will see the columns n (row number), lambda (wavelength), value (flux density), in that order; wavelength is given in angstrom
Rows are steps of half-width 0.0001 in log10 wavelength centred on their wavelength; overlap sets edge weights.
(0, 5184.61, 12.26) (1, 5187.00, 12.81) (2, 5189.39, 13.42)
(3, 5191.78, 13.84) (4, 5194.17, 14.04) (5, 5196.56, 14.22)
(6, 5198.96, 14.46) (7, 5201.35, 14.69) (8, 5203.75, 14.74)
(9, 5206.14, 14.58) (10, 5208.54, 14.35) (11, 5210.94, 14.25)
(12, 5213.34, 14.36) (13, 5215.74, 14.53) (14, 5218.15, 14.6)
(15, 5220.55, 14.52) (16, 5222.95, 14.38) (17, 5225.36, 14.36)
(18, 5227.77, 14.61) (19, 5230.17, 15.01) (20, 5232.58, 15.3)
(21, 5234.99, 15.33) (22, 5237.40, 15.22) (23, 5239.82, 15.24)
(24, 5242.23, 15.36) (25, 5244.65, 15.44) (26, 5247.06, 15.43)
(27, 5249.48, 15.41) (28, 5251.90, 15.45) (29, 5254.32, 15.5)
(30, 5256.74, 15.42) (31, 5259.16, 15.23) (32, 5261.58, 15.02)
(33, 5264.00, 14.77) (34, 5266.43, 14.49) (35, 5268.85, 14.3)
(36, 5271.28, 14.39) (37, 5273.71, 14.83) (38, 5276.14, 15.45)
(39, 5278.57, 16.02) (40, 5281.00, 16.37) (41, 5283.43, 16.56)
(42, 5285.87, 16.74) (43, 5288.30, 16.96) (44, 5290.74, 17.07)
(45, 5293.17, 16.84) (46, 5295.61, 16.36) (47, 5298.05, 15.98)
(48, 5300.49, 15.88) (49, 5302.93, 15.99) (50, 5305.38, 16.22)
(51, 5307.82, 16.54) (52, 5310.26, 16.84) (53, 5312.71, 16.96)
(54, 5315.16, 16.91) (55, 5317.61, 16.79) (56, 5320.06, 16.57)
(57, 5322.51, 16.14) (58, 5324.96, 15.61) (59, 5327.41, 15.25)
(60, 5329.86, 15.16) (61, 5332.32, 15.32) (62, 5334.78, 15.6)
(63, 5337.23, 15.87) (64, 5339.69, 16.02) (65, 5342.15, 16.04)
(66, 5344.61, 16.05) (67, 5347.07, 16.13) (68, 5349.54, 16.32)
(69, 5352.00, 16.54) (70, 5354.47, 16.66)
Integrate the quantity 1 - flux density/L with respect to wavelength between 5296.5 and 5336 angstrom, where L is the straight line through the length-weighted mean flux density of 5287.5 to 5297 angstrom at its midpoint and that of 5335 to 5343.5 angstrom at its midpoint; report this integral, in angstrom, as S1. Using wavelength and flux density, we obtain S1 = 0.6 angstrom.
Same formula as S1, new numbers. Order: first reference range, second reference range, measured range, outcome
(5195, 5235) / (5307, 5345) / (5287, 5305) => -0.9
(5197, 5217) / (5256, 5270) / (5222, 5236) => -0.2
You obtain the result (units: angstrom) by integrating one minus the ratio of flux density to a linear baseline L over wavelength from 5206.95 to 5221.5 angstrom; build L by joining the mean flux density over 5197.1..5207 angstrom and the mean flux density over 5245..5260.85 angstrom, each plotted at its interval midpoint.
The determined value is 0.34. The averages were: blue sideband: 14.6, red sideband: 15.4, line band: 14.4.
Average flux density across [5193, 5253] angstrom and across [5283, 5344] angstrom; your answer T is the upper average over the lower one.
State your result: 1.1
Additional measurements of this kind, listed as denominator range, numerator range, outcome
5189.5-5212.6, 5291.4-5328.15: 1.14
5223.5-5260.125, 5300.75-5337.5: 1.06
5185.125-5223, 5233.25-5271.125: 1.07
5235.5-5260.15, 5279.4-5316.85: 1.08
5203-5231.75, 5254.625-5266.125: 1.04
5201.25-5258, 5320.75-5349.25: 1.06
